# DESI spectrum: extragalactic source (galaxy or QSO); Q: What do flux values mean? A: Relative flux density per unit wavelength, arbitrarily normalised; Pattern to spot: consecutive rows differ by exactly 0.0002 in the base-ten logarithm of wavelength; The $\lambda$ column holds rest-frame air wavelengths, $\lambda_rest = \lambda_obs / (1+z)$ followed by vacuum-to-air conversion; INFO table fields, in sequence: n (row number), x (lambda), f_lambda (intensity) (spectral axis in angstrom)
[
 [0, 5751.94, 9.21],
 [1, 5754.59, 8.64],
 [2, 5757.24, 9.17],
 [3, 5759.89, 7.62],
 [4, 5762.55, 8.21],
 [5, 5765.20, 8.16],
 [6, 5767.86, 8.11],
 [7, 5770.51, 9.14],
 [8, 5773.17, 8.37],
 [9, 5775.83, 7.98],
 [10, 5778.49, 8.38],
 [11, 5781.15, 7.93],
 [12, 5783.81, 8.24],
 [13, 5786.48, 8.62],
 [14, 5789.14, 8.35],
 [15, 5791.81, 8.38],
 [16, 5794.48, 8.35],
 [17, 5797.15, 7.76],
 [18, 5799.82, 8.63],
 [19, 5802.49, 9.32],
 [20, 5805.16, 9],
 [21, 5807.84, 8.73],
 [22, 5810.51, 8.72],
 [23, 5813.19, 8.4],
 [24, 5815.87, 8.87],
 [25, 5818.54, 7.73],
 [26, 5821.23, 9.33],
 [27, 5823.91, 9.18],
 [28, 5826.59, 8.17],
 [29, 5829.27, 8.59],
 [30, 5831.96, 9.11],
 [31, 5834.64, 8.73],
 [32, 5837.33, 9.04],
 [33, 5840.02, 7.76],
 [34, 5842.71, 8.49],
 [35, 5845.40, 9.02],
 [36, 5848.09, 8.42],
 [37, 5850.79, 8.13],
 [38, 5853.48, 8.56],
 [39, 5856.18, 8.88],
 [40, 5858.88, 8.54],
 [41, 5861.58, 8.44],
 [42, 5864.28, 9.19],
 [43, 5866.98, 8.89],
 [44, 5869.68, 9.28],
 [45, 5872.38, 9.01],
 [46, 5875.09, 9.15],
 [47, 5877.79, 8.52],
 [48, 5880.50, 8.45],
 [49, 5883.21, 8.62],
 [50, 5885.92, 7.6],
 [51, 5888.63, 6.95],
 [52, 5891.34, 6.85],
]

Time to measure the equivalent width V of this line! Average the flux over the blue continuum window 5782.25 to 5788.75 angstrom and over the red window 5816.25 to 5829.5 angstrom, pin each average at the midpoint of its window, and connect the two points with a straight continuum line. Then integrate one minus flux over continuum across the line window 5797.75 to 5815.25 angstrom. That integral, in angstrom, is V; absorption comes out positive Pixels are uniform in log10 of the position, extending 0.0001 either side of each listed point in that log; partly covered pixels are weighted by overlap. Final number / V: -0.5 angstrom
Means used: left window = 8.4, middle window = 8.76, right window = 8.62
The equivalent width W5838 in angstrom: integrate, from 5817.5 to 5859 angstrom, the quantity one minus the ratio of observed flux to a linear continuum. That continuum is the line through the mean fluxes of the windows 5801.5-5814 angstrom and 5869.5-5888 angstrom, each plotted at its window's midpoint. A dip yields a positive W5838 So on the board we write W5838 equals 0.5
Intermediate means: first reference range 8.84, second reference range 8.56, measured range 8.61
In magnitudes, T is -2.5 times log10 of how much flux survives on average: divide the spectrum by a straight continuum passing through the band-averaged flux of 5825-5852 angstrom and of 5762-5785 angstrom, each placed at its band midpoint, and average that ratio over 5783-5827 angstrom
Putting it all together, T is -0.02 mag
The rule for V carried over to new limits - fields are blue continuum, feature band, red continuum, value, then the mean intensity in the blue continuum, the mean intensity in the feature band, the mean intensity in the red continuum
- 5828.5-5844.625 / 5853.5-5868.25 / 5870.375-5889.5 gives -0.5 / 8.63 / 8.76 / 8.4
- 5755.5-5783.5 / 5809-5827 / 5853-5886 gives -0.3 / 8.31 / 8.65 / 8.75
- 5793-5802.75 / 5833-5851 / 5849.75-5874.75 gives 0.3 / 8.42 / 8.55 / 8.79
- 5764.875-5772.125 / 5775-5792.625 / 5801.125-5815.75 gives 0.7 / 8.51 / 8.27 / 8.83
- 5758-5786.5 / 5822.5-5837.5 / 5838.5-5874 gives -0.4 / 8.25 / 8.79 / 8.67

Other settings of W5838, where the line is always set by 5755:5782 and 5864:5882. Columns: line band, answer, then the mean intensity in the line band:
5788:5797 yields 0.2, 8.28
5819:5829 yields -0.1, 8.76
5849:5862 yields 0.4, 8.51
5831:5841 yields 0.0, 8.68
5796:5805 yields -0.1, 8.65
